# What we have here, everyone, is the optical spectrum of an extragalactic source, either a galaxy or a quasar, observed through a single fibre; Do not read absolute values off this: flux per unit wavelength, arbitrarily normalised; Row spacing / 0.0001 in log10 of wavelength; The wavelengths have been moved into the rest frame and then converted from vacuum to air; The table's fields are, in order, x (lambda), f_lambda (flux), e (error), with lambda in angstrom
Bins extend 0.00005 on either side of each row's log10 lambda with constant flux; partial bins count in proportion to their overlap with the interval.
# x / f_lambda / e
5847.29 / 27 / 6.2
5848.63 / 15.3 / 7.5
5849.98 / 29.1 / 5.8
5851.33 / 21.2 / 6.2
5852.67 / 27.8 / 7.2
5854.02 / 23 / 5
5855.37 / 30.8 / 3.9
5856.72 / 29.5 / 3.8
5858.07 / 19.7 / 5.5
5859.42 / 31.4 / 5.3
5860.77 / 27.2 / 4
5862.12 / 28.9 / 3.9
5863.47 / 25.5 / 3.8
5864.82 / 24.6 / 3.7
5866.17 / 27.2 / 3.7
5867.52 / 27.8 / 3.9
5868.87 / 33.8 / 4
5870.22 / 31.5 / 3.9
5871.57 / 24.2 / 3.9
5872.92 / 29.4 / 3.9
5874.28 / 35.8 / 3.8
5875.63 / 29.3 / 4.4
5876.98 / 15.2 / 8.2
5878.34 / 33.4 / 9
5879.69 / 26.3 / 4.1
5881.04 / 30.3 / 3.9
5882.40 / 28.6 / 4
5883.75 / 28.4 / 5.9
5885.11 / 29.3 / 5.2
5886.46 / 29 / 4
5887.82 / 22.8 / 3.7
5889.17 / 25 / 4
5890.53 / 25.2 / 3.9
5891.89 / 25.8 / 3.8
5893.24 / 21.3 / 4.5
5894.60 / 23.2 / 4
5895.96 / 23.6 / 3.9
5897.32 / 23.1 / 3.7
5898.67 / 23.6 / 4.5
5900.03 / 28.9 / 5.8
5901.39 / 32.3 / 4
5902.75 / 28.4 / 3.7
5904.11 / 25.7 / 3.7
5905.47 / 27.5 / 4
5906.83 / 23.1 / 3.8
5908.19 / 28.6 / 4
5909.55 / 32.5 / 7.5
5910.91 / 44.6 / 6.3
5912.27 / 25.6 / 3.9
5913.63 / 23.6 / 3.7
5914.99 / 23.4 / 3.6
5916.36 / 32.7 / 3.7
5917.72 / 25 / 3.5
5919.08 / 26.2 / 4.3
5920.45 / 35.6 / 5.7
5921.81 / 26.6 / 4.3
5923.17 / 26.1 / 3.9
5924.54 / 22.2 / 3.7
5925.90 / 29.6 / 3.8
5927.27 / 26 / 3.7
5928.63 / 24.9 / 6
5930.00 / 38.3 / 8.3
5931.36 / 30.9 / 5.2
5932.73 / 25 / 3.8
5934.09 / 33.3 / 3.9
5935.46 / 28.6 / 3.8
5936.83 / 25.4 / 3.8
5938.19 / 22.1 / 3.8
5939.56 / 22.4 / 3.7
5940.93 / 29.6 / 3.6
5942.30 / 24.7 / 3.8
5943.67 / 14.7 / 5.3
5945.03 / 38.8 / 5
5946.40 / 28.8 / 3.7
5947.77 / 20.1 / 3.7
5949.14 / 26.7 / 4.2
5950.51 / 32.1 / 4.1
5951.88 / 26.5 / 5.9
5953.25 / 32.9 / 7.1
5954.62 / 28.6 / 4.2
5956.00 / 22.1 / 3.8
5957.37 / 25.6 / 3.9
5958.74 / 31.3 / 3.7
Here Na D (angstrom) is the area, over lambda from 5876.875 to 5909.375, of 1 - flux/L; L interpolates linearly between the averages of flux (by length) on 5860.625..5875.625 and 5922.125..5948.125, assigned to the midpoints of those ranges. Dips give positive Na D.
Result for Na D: 1.9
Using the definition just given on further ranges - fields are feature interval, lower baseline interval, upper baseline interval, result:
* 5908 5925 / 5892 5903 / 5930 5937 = -0.6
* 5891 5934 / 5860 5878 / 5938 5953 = -1.0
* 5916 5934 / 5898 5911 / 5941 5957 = -0.3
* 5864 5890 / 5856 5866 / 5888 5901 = -2.3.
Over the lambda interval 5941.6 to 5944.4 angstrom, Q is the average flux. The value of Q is 20.2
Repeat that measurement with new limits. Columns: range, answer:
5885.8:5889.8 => 25.6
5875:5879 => 25.9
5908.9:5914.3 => 31.6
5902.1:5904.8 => 27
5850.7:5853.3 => 24.6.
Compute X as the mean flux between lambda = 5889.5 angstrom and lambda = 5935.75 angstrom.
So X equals 27.6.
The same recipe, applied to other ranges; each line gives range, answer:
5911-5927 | 27.6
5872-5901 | 26.6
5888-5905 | 25.5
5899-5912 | 29.9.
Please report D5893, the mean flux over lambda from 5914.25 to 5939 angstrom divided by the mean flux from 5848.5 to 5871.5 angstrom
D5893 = 1.03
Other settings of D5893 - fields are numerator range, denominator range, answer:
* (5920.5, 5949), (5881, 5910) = 1.02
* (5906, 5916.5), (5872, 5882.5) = 1.02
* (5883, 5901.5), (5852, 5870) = 0.93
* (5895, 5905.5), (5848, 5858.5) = 1.07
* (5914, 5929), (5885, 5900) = 1.10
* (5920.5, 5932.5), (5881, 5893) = 1.06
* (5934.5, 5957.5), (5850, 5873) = 0.97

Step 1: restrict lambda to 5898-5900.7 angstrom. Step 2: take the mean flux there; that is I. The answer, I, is 26.2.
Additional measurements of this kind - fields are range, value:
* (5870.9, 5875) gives 29.8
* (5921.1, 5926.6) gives 26.2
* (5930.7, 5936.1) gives 29.4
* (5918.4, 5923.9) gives 28.6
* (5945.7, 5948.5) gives 24.5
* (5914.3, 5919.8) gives 26.8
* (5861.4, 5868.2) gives 26.8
